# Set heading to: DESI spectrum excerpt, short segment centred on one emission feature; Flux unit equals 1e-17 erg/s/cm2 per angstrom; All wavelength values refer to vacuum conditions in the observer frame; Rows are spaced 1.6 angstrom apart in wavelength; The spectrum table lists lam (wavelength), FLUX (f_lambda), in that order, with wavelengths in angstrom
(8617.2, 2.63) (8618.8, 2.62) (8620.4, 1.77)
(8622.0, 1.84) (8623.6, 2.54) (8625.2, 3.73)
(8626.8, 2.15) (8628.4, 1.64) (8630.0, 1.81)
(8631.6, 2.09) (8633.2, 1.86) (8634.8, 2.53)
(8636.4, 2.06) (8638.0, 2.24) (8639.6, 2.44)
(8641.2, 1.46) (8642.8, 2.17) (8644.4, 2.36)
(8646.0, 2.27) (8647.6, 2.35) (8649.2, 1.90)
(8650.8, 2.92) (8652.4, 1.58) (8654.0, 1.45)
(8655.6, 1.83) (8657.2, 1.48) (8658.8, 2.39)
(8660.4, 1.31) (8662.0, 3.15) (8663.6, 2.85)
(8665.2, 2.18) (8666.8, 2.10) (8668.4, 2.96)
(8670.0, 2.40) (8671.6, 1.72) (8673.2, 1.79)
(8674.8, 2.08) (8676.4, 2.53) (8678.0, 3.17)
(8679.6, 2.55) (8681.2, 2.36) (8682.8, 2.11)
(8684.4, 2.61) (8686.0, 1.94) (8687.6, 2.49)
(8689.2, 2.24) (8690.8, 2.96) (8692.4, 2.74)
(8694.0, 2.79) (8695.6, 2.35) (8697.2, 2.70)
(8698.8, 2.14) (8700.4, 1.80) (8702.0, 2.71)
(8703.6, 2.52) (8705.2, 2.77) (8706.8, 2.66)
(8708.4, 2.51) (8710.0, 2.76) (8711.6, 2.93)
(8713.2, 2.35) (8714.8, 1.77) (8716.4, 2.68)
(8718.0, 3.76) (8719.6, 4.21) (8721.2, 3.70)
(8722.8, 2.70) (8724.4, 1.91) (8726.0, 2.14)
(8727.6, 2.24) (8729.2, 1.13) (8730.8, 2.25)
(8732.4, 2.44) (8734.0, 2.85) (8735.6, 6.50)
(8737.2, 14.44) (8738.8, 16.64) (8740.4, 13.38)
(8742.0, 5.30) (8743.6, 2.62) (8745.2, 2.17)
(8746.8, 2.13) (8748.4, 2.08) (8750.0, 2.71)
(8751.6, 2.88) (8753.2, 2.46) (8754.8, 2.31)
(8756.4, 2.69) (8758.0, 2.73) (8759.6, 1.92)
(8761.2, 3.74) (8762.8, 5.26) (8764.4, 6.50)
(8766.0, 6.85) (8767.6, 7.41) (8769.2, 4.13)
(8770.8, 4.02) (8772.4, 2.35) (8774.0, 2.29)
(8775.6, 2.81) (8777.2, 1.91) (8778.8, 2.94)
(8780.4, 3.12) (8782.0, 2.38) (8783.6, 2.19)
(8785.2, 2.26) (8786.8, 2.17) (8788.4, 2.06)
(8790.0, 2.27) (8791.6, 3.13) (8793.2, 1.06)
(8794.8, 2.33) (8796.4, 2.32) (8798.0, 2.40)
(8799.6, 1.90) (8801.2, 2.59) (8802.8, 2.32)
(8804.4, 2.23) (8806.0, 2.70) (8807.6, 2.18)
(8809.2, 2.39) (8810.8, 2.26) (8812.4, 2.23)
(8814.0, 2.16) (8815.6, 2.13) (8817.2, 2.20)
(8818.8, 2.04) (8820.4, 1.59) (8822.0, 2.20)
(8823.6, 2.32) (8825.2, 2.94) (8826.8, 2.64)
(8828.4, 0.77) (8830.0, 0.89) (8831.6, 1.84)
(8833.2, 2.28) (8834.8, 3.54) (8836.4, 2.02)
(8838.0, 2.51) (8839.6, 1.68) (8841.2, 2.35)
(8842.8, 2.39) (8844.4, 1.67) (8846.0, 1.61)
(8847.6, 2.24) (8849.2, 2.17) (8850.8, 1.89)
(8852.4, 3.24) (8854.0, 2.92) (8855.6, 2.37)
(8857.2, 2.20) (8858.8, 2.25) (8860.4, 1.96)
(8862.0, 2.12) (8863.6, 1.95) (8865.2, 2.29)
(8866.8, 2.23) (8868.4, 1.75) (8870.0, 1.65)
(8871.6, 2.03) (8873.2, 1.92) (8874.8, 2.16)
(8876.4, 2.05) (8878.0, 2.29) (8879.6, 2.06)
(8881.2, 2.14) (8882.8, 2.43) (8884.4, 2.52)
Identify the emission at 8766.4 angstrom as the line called [N II]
